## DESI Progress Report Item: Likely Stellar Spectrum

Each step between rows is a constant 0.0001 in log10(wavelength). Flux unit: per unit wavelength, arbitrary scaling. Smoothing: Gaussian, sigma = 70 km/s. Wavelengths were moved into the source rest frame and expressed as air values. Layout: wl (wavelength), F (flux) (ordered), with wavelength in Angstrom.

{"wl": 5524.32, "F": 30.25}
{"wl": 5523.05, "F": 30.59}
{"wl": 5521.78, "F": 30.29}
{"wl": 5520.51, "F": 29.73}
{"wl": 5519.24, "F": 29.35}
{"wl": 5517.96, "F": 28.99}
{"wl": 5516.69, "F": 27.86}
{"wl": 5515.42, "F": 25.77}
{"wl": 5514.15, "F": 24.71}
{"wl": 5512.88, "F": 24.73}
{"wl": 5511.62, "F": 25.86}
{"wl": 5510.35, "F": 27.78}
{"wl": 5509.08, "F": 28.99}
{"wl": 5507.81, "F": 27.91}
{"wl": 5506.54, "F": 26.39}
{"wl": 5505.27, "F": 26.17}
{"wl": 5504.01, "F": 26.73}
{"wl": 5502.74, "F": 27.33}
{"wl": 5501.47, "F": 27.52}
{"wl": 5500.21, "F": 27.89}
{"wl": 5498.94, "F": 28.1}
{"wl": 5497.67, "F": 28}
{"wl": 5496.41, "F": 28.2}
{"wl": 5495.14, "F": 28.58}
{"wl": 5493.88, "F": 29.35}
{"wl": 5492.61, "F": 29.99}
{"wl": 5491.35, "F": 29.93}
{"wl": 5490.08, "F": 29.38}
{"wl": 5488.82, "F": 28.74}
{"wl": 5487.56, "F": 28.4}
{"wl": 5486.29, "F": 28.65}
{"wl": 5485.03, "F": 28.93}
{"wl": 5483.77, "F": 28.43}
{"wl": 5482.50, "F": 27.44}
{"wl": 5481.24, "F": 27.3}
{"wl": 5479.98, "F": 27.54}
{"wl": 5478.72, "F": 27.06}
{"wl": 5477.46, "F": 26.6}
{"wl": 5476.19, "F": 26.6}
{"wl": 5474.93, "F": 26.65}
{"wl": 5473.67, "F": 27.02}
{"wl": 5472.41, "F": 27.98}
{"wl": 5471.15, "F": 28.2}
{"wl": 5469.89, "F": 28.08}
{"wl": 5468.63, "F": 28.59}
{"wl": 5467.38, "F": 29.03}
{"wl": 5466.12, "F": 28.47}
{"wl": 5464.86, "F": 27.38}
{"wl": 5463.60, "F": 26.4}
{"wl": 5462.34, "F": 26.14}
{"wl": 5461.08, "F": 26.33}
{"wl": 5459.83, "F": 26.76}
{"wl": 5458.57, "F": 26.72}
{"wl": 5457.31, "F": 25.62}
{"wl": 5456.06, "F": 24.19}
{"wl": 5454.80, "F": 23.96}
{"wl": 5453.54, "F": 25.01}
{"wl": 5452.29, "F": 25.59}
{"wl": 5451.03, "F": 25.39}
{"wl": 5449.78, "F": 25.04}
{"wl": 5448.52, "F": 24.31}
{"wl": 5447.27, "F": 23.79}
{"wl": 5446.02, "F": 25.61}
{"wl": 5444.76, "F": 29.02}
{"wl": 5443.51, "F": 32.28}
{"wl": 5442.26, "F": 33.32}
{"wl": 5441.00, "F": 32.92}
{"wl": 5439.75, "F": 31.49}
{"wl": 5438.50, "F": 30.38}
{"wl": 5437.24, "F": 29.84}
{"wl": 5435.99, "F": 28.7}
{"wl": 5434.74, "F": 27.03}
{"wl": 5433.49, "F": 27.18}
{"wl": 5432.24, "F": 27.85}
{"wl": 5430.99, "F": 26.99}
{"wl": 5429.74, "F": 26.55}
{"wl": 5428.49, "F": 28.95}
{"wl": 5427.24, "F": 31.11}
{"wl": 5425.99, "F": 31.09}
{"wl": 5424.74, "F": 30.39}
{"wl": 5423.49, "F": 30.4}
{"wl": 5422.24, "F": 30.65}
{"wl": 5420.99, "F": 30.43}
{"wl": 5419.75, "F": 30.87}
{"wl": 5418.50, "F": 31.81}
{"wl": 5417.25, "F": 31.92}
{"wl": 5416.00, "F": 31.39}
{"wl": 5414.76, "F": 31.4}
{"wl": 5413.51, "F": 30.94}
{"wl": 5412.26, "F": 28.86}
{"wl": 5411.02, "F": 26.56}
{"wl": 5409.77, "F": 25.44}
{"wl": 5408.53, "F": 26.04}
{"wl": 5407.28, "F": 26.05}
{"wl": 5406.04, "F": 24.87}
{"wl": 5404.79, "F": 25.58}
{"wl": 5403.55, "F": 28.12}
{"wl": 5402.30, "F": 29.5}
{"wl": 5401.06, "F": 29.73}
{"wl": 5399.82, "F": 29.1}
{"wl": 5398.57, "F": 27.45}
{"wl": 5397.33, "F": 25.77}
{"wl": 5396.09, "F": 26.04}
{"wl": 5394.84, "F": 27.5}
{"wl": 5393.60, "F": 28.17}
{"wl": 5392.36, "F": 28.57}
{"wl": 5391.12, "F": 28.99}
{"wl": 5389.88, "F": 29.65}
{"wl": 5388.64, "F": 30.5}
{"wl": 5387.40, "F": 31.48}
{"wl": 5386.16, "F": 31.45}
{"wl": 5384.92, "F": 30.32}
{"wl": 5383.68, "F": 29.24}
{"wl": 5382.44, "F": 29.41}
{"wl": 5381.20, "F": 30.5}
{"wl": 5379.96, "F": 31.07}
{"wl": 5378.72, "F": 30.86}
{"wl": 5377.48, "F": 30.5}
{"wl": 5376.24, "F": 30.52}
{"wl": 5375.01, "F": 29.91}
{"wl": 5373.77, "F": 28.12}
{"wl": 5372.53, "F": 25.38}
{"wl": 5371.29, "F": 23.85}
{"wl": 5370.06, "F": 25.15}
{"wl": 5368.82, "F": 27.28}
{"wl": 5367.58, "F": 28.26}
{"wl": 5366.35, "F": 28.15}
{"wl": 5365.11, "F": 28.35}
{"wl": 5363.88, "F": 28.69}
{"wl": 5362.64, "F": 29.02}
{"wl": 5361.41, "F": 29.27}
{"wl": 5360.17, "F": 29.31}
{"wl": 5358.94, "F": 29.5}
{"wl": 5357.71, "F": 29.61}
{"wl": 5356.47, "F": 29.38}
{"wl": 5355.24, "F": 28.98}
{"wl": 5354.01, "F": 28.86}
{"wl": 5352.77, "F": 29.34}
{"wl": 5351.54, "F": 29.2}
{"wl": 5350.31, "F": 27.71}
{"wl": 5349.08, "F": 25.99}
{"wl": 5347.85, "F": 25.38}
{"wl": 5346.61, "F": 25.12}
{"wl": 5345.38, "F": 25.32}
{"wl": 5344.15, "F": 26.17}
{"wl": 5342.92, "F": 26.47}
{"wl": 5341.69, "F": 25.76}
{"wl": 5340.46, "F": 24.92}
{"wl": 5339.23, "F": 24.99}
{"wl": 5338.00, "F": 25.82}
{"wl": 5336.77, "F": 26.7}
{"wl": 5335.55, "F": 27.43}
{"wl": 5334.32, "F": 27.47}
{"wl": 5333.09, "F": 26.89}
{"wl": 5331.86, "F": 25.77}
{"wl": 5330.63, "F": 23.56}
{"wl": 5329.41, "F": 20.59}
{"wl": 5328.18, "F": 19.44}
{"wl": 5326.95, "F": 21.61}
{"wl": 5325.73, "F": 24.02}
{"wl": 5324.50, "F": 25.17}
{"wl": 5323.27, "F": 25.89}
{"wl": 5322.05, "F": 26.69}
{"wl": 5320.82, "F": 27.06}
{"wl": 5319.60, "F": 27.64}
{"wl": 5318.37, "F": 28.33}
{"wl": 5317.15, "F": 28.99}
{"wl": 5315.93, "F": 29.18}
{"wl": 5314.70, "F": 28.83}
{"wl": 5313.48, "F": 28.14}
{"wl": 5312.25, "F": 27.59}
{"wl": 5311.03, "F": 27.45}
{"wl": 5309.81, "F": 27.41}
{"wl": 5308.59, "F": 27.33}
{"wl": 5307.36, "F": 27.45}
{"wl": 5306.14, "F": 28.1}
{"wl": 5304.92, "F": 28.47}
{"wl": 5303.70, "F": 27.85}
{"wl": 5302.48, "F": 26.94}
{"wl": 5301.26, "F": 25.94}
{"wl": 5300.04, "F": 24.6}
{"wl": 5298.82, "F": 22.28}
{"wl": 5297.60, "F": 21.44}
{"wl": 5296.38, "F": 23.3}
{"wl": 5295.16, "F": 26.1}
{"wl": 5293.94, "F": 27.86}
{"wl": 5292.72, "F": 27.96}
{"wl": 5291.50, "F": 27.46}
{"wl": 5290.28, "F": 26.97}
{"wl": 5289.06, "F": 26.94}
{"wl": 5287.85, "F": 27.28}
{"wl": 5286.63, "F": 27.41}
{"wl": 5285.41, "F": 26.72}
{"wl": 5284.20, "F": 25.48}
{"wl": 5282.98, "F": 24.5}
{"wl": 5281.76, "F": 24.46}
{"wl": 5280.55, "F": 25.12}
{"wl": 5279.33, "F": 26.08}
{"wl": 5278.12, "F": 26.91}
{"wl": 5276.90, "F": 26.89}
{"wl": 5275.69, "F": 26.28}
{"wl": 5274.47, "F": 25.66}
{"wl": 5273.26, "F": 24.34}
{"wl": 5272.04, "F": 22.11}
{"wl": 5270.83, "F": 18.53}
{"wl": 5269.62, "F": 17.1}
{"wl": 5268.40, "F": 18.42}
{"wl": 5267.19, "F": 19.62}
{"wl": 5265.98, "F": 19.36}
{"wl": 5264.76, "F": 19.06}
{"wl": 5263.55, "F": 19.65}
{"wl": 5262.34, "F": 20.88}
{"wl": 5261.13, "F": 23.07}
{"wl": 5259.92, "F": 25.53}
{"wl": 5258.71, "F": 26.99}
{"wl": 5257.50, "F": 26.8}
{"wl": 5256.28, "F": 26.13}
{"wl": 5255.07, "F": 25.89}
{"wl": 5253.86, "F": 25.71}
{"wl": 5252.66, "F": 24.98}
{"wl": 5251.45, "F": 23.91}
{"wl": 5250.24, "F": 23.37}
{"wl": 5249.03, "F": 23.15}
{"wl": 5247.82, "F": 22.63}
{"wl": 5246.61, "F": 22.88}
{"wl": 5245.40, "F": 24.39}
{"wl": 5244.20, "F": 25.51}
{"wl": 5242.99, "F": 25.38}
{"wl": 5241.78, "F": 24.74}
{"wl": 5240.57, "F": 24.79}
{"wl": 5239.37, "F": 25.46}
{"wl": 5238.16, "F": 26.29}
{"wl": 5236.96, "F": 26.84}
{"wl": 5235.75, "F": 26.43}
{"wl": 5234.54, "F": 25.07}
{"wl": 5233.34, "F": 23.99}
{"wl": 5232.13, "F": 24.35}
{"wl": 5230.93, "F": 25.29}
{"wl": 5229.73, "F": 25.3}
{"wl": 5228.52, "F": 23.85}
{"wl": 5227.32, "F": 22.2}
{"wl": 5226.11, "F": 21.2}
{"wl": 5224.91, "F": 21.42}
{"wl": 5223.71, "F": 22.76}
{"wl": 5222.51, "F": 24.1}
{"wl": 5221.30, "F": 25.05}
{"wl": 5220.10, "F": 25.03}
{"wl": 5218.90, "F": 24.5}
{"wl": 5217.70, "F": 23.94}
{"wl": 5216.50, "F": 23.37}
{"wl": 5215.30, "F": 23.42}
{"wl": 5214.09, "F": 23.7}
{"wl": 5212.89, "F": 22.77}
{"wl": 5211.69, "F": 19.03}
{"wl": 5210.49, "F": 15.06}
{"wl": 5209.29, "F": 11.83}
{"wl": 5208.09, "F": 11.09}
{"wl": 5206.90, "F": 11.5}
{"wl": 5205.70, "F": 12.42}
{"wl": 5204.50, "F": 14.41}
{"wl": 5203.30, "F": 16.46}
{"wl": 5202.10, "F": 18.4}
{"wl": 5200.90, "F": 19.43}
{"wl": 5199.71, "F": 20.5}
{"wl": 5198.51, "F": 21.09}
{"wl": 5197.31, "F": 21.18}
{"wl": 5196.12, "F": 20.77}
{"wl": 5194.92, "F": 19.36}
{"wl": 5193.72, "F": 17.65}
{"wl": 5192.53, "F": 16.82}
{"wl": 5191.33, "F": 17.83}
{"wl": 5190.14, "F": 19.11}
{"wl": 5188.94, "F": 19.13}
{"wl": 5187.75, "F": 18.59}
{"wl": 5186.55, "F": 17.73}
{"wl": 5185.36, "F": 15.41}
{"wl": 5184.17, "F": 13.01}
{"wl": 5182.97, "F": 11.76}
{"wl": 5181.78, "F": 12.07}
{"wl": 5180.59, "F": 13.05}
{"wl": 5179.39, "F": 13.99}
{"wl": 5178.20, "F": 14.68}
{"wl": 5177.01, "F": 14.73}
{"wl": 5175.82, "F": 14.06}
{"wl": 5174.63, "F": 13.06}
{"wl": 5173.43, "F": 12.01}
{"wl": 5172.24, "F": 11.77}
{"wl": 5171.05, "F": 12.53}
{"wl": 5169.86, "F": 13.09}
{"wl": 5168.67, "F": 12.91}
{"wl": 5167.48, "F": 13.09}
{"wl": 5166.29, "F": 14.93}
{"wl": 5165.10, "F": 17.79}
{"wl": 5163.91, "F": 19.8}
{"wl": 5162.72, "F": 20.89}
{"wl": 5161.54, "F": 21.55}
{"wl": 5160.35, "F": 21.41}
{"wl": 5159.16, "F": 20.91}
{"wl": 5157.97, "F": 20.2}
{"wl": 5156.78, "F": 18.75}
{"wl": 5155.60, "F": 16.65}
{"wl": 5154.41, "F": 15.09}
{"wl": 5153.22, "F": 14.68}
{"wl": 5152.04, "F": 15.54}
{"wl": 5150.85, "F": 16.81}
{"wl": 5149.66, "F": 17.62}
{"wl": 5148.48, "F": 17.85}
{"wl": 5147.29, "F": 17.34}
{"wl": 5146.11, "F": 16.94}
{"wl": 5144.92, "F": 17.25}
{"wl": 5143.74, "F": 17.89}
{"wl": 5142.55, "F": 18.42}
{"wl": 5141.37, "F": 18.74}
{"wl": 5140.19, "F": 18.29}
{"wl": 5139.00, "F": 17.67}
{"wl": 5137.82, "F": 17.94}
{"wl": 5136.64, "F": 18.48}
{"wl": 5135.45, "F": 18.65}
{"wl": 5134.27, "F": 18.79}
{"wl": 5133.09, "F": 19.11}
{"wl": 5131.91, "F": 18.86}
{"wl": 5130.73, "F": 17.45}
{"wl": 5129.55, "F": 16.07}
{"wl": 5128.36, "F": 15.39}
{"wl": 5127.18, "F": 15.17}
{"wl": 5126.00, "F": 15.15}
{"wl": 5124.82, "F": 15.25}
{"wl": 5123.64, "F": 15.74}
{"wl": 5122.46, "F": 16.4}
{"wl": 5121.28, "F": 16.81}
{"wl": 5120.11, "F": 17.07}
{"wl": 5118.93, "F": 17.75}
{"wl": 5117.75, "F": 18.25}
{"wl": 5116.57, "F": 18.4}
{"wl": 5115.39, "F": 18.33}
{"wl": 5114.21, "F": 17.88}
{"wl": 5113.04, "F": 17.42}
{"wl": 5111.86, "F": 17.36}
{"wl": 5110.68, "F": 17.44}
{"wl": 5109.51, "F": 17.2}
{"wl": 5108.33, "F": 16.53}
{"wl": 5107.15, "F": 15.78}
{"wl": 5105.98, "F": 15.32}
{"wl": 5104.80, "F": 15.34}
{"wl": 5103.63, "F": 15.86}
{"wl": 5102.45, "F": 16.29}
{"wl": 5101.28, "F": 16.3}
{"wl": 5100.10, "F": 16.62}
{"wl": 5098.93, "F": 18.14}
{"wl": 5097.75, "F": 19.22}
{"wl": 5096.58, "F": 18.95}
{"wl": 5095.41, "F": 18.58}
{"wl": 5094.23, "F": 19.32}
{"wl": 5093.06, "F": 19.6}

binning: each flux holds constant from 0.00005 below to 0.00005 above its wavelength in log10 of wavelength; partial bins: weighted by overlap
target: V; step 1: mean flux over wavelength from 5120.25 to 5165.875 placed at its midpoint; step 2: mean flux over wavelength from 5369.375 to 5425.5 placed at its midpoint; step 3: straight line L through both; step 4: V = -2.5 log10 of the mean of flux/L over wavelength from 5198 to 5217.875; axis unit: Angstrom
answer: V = 0.15 mag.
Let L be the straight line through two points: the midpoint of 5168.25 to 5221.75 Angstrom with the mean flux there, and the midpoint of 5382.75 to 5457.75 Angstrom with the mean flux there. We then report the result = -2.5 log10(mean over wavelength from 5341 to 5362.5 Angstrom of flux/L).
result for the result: -0.11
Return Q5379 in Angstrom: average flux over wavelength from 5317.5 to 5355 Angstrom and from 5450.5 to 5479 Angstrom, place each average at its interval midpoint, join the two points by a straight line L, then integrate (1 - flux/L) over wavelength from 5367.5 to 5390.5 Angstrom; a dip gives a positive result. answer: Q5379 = -2.63 Angstrom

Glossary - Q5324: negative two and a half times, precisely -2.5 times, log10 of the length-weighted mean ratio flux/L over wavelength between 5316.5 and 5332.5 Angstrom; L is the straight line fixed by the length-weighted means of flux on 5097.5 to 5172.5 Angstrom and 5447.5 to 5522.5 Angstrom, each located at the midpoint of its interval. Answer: -0.11 mag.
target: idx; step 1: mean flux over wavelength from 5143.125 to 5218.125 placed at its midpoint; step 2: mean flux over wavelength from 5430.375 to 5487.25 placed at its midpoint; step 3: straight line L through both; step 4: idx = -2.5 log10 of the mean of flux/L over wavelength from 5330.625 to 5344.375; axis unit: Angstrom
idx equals -0.14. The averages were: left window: 16.9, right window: 27.5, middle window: 26.1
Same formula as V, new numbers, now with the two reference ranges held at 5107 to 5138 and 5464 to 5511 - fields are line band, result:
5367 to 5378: -0.13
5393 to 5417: -0.09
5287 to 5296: -0.22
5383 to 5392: -0.20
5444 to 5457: 0.07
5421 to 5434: -0.12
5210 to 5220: -0.12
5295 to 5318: -0.18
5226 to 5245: -0.21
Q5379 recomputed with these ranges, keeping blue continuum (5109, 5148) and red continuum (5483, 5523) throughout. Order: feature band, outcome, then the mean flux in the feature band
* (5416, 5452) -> -4.20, 29.1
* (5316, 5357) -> -5.00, 26.2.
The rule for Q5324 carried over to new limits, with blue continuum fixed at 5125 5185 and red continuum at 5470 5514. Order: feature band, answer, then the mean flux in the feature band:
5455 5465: 0.03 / 26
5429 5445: -0.14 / 29.5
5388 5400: -0.15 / 28.1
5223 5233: -0.23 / 23.3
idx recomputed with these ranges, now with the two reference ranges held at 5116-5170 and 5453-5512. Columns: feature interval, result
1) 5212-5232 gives -0.19 mag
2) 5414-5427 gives -0.21 mag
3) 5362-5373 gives -0.13 mag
